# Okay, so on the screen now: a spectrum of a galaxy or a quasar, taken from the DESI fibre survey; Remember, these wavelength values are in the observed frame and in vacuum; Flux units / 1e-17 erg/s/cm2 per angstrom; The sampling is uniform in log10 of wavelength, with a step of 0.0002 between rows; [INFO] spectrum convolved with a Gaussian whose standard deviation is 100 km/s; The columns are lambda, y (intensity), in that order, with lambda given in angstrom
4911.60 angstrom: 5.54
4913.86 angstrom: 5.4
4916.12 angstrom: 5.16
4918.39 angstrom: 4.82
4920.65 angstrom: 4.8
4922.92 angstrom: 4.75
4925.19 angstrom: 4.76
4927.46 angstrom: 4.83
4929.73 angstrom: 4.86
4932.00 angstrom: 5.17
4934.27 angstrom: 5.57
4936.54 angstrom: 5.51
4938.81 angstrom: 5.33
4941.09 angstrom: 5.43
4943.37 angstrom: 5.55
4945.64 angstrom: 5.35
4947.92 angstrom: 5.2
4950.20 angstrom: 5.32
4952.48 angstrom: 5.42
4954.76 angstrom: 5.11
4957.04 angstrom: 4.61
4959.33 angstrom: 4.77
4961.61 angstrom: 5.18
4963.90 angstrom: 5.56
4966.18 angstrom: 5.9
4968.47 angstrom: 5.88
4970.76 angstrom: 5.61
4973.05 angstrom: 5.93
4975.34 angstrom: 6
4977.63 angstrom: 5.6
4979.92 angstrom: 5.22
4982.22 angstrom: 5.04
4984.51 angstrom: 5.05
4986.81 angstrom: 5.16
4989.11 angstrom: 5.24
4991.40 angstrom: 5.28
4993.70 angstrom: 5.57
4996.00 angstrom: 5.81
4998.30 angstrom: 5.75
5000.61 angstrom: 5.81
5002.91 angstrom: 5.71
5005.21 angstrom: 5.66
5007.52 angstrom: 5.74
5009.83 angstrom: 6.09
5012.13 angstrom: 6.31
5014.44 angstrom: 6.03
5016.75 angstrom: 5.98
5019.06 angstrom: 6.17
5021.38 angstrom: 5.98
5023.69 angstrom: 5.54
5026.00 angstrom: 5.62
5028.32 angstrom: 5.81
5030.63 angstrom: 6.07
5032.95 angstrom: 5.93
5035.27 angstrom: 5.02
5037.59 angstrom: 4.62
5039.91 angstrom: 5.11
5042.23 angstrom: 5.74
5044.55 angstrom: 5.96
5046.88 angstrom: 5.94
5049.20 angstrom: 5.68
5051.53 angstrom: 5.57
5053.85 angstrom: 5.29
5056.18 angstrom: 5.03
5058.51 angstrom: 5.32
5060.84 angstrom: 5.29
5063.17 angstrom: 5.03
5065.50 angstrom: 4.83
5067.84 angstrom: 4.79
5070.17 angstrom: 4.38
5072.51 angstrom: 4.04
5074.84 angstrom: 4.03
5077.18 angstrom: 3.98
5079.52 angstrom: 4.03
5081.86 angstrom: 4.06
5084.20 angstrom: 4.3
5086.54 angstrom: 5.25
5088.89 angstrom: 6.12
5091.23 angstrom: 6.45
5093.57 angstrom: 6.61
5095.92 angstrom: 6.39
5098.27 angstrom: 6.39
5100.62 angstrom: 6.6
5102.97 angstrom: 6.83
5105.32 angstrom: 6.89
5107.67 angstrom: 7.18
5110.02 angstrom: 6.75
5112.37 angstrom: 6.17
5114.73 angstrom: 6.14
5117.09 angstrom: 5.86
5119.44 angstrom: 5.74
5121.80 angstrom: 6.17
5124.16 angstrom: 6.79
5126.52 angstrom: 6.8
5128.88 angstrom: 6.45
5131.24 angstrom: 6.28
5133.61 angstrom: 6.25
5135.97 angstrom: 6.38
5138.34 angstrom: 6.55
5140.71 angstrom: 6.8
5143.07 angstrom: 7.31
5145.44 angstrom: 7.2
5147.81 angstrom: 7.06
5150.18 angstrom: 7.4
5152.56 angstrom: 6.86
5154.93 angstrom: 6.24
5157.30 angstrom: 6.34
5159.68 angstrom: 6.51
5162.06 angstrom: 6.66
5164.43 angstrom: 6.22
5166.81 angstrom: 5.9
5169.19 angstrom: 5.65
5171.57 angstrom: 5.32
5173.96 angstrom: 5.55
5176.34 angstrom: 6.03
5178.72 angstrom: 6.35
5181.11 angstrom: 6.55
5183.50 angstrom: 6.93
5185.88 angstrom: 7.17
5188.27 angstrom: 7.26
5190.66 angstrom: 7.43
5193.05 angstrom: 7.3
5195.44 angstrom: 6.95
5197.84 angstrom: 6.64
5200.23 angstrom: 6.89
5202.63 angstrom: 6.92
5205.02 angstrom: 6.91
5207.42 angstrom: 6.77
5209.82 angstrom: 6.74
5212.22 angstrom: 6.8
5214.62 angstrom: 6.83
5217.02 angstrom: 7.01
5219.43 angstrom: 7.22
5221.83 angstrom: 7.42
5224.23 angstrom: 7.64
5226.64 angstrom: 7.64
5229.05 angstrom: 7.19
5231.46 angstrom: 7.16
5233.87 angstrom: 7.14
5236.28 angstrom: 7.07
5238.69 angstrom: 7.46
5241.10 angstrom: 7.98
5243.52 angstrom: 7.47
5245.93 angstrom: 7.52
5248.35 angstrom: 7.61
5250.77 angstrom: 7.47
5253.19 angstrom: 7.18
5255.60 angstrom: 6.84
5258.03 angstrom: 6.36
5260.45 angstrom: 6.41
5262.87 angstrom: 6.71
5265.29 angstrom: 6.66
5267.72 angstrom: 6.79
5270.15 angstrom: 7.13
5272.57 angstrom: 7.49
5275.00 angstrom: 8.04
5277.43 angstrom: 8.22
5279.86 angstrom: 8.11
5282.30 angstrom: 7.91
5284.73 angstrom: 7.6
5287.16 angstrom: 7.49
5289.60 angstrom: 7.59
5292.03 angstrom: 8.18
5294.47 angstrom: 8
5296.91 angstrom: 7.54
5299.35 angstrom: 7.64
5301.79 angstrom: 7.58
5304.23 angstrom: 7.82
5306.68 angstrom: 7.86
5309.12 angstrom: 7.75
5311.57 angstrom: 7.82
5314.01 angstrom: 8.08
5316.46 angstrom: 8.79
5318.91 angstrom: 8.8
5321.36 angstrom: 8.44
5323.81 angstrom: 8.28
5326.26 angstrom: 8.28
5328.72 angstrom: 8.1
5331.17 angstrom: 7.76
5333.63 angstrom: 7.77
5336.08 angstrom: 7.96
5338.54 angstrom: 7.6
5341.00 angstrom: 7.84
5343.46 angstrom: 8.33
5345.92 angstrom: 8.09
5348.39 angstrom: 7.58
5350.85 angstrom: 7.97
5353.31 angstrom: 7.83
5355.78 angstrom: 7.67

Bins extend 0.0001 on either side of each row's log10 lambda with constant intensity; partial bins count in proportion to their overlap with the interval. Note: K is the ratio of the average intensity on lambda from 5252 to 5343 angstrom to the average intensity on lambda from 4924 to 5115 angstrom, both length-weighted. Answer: 1.40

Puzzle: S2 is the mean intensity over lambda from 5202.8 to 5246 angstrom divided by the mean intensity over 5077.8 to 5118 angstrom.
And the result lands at 1.2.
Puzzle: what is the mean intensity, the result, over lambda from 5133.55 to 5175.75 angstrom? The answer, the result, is 6.45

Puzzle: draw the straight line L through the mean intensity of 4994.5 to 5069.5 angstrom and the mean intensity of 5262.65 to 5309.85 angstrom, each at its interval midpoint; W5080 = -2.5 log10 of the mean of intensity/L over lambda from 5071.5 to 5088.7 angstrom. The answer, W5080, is 0.35 mag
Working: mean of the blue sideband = 5.59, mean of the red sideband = 7.62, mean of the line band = 4.35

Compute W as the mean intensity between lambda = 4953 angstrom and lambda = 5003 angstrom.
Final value 5.44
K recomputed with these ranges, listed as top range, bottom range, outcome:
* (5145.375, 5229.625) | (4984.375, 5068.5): 1.21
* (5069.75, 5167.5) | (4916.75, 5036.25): 1.12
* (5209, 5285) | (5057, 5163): 1.21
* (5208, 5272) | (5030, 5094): 1.39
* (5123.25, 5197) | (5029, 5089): 1.31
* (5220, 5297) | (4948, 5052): 1.33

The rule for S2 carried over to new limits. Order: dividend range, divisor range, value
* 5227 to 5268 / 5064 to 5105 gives 1.35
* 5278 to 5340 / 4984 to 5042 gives 1.41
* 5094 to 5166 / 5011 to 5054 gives 1.15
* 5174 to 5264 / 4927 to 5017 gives 1.28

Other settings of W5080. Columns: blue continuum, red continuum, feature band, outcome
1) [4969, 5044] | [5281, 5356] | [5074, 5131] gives 0.07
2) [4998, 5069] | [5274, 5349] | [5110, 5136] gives 0.01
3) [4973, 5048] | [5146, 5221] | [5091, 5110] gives -0.09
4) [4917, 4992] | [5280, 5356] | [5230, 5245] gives 0.00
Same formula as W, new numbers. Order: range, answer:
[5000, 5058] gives 5.69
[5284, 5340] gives 7.95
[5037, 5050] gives 5.54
